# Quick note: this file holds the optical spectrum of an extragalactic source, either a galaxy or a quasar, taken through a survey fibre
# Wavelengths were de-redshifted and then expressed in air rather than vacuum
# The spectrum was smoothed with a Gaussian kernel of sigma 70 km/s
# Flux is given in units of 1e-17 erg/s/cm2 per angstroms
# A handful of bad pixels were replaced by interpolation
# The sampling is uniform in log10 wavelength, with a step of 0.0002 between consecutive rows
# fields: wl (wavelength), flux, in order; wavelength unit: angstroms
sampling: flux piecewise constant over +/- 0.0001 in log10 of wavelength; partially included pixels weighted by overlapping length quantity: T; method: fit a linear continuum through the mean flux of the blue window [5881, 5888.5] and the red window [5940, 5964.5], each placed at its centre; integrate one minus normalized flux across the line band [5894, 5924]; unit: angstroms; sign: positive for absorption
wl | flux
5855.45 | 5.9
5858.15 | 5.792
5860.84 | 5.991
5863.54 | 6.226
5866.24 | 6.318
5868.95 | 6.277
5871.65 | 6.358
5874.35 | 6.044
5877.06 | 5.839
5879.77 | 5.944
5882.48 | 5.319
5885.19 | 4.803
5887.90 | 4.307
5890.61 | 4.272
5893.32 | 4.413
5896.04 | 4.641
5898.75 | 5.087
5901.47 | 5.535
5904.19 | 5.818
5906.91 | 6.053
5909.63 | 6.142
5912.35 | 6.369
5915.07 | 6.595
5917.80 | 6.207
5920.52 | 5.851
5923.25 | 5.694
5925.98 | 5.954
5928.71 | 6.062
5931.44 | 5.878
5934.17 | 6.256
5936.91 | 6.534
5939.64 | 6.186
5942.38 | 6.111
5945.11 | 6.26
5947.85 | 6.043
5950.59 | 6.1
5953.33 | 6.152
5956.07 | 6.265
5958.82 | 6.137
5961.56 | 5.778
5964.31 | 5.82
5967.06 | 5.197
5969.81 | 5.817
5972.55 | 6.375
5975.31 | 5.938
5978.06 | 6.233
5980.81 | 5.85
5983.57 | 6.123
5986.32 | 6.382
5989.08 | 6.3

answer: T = -2.64 angstroms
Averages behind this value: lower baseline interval 4.88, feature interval 5.79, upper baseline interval 6.09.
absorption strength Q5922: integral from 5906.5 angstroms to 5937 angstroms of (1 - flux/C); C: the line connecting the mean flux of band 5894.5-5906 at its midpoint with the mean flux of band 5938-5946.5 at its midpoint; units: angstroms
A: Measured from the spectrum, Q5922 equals -2.0 angstroms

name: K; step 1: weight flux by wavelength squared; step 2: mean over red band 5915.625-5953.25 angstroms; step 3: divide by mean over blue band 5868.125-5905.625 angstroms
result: 1.2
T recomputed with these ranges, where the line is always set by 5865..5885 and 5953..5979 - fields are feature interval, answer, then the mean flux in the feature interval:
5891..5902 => 2.09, 4.82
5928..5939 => -0.44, 6.19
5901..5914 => -0.18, 6.03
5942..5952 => -0.30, 6.13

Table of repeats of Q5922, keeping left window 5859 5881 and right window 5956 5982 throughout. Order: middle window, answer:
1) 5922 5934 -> 0.1 angstroms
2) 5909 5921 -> -0.5 angstroms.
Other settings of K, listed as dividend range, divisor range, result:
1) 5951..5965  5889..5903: 1.29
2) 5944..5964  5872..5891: 1.17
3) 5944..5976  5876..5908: 1.19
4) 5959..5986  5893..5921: 1.06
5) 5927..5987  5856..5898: 1.13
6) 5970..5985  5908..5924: 1.01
